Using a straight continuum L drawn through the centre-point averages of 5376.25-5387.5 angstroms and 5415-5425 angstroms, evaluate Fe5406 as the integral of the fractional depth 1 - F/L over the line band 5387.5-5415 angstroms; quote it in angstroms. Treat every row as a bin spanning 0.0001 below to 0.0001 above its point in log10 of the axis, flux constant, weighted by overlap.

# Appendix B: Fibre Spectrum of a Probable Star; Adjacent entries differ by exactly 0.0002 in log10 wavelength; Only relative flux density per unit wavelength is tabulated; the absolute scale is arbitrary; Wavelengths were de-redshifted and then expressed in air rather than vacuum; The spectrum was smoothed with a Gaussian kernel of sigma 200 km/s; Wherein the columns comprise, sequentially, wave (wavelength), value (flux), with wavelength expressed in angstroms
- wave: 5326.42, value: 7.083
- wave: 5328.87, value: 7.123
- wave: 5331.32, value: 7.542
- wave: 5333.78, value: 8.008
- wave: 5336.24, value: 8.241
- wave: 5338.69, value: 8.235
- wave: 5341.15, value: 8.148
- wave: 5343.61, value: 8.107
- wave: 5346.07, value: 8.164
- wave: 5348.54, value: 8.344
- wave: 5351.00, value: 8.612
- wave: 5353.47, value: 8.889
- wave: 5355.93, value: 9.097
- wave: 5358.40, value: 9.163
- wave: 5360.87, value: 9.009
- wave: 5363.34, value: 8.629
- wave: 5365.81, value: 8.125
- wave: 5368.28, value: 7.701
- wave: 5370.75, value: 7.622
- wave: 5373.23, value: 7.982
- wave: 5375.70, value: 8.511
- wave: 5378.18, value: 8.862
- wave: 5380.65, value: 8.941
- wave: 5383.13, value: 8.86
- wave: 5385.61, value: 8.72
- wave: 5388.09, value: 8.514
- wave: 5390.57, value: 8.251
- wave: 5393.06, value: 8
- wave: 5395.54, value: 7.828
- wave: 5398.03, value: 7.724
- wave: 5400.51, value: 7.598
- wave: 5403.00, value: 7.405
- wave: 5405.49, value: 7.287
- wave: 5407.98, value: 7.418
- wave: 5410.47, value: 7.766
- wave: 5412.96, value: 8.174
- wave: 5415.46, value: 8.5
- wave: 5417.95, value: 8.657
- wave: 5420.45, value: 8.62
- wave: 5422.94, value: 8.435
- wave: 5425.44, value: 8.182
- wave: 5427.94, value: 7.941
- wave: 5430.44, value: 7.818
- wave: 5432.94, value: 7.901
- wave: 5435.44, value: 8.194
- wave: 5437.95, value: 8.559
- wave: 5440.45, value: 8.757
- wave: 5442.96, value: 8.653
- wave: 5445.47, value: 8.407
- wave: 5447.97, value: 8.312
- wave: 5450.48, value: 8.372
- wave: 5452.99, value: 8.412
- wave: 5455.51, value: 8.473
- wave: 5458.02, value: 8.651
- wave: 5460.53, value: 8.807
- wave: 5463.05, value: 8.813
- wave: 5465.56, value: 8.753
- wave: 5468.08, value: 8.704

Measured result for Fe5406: 2.7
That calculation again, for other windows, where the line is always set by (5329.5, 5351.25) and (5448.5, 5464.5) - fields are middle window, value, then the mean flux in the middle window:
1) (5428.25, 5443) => 0.4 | 8.26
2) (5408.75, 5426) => 0.2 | 8.32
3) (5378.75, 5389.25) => -0.6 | 8.77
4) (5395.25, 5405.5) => 0.9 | 7.58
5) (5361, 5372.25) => 0.1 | 8.11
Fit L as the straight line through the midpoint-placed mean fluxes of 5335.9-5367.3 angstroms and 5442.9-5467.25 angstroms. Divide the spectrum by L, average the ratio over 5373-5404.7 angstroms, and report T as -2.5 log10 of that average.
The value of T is 0.04 mag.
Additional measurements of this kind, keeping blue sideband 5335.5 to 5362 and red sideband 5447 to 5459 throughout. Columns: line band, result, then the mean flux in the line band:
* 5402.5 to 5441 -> 0.05 mag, 8.1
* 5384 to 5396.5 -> 0.03 mag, 8.29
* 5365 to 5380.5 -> 0.04 mag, 8.19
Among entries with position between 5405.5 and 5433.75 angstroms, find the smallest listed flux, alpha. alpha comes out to 7.418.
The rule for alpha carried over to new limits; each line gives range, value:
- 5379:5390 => 8.514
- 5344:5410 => 7.287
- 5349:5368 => 8.125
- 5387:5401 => 7.598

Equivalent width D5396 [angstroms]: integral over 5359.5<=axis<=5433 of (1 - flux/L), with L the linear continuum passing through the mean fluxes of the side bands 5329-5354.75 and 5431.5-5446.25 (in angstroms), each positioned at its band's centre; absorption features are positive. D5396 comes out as 1.2 angstroms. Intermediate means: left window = 8.18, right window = 8.4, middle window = 8.17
